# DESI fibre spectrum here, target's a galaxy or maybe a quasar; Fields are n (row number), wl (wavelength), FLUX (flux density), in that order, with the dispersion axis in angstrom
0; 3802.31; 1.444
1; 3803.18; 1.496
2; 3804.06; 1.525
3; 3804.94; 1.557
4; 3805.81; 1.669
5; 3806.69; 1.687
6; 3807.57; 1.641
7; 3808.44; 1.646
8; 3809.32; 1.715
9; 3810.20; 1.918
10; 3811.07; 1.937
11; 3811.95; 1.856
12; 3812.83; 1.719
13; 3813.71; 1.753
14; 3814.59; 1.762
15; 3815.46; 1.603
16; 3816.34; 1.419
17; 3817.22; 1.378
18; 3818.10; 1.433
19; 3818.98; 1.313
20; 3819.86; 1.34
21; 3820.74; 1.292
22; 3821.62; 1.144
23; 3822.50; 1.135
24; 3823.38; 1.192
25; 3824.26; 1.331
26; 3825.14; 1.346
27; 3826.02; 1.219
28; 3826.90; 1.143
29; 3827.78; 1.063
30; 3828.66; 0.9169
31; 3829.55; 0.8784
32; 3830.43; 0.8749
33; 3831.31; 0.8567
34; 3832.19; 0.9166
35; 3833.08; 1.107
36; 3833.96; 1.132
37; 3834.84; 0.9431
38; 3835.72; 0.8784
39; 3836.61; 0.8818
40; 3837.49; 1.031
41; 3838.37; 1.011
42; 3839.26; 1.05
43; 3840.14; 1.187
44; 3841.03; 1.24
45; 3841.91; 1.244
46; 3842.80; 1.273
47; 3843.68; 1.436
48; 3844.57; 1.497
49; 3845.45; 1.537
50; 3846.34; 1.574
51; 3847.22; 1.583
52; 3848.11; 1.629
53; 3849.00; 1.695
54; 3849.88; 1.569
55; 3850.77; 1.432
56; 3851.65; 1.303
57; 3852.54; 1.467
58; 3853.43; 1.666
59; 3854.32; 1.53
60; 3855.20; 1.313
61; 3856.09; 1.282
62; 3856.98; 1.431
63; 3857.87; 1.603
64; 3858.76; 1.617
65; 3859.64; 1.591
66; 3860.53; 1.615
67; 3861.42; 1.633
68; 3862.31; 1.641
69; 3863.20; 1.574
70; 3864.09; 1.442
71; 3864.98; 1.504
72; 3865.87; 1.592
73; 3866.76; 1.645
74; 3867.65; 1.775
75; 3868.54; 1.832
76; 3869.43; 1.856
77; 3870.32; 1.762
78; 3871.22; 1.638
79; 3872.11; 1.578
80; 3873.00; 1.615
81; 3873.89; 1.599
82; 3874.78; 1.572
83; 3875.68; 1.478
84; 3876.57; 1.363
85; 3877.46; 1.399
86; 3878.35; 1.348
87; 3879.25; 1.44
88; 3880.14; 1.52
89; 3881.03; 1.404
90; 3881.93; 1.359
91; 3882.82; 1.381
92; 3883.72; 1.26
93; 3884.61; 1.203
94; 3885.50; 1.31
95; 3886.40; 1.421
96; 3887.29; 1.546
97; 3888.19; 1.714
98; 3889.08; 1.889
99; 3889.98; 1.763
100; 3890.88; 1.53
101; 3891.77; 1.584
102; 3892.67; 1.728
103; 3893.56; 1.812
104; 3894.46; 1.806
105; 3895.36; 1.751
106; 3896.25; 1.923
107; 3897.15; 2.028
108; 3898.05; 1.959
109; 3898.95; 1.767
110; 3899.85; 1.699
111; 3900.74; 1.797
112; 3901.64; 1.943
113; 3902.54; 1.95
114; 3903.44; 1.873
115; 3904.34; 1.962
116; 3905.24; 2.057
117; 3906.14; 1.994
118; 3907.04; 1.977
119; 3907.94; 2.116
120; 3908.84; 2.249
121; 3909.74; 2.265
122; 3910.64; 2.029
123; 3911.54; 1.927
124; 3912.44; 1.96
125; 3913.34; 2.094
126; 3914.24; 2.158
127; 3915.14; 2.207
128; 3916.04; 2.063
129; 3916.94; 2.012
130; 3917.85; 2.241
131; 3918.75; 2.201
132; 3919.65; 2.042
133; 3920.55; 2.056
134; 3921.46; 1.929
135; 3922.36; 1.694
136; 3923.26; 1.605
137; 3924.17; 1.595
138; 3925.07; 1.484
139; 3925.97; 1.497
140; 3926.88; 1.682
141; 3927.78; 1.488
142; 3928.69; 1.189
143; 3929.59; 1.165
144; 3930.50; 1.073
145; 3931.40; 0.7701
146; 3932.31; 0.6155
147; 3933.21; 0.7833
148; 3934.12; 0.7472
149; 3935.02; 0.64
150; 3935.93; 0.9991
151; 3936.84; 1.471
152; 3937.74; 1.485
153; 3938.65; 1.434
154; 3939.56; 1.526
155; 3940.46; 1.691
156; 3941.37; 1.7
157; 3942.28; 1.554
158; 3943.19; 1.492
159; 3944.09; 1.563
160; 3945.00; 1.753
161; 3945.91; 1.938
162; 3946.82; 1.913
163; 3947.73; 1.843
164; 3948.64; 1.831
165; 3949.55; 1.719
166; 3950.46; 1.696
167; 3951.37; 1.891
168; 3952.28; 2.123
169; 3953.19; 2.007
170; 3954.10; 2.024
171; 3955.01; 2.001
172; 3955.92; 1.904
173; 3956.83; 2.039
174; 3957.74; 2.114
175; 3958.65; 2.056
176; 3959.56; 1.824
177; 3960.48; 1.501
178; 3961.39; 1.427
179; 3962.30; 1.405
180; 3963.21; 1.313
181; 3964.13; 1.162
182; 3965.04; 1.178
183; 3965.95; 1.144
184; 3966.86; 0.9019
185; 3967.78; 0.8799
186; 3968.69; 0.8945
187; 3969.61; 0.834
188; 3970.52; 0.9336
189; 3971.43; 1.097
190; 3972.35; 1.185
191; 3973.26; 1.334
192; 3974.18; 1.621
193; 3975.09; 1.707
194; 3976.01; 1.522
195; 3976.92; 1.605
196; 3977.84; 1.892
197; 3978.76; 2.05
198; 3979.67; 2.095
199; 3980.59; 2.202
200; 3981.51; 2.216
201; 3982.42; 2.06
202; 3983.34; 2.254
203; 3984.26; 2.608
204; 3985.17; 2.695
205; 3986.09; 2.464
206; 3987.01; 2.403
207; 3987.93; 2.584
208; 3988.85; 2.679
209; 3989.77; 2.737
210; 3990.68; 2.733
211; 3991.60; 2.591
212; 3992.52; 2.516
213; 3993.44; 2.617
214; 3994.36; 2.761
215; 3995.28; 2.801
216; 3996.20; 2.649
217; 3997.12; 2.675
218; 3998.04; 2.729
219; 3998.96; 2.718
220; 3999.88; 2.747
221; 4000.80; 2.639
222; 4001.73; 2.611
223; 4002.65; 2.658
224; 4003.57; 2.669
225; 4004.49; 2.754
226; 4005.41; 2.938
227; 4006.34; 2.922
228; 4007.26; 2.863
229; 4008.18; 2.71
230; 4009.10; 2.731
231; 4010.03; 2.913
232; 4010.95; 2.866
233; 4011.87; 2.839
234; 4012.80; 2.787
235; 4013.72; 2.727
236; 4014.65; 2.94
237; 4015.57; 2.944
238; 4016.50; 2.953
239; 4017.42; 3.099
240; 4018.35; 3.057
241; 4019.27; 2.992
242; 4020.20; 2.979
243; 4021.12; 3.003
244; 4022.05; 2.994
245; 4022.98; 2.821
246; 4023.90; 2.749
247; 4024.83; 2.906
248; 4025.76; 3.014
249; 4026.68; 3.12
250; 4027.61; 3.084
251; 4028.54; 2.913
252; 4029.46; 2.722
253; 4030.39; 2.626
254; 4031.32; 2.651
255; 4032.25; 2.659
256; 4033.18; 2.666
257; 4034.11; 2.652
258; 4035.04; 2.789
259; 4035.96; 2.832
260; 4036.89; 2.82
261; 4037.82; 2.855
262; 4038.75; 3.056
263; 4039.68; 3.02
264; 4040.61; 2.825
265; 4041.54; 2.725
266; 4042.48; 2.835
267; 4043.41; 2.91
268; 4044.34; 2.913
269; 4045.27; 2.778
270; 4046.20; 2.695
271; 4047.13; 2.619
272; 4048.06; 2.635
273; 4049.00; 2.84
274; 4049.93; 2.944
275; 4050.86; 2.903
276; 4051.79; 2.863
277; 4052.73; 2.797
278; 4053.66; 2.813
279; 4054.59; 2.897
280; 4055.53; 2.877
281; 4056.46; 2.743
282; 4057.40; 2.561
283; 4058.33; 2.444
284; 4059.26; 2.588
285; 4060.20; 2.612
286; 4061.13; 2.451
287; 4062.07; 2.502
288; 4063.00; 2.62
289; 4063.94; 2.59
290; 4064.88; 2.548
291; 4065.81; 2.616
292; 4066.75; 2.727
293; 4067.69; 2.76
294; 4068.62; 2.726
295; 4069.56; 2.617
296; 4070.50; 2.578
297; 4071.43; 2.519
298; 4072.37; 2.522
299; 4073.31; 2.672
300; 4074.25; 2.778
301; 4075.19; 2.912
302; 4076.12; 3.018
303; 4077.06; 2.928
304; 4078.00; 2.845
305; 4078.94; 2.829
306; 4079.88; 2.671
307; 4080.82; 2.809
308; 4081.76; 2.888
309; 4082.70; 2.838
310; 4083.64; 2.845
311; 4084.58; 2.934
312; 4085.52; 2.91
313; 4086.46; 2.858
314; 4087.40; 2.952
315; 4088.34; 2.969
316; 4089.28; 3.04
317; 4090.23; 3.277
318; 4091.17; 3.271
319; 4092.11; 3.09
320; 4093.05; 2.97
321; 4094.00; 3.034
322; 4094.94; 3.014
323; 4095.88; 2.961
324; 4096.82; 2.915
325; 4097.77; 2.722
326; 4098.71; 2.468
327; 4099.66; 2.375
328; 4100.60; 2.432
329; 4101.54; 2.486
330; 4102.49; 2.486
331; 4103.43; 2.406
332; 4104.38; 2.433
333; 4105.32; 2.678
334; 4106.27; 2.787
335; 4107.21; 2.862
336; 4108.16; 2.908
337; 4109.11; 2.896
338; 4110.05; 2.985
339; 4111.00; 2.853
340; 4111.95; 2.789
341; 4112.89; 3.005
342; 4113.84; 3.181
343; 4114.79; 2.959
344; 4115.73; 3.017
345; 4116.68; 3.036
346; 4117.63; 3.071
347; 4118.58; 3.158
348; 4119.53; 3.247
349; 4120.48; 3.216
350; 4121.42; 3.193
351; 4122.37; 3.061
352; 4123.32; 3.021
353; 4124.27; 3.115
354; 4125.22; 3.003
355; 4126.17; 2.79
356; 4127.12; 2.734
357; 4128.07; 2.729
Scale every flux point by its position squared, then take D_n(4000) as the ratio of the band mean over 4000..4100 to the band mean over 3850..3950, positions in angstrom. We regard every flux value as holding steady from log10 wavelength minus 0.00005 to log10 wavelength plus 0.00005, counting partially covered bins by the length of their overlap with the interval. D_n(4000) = 1.85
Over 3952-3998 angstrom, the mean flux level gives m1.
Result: 1.93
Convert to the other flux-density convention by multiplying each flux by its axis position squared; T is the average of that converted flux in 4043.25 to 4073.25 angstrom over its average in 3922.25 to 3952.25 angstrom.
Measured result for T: 1.97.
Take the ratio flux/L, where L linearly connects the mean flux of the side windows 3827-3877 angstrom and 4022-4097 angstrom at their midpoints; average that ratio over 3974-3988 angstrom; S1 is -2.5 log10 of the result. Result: 0.08 mag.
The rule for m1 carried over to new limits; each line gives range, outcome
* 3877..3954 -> 1.68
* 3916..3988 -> 1.63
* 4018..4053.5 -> 2.85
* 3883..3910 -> 1.79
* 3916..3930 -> 1.74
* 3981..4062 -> 2.76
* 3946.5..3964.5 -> 1.79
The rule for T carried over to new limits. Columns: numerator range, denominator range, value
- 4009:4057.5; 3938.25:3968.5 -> 1.80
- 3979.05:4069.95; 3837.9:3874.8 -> 1.97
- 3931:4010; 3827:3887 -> 1.47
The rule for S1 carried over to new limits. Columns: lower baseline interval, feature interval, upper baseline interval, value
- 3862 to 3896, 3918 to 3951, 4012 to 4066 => 0.307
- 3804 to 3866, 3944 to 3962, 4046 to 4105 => 0.111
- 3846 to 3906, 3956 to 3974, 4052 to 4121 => 0.491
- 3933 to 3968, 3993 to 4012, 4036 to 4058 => -0.223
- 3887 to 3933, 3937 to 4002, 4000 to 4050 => 0.219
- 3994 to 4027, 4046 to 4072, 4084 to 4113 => 0.060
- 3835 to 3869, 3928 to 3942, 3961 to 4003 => 0.479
